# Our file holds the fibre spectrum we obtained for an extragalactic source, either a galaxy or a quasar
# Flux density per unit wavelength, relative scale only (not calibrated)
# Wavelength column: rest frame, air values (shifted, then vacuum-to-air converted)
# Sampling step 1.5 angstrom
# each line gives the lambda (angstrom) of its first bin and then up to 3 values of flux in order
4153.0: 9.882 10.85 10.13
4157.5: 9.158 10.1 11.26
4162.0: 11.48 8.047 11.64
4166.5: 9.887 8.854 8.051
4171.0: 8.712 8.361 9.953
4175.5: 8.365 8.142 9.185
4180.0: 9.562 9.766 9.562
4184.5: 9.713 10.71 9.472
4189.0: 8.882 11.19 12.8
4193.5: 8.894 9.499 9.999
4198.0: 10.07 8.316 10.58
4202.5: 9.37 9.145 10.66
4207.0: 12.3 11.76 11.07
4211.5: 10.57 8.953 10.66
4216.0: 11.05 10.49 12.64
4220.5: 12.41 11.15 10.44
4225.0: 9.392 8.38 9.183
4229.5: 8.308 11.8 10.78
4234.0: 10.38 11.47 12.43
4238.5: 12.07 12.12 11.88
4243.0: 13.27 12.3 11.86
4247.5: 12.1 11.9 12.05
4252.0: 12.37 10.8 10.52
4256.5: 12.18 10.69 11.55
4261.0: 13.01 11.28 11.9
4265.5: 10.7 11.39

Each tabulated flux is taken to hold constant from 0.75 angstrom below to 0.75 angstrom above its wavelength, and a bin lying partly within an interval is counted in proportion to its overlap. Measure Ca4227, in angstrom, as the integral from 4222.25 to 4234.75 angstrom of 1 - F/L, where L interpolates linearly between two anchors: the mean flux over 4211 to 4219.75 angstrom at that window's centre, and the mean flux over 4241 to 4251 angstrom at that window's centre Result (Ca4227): 1.6 angstrom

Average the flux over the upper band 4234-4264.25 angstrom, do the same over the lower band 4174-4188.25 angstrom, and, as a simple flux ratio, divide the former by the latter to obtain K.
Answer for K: 1.26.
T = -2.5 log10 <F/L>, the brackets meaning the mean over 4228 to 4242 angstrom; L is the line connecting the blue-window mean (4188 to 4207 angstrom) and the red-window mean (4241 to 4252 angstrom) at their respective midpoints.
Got 0.06 mag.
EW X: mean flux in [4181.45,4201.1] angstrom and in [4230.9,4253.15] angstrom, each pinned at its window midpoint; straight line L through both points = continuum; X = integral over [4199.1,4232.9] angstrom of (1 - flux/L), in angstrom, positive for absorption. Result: 1.4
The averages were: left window 9.95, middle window 10.4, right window 11.9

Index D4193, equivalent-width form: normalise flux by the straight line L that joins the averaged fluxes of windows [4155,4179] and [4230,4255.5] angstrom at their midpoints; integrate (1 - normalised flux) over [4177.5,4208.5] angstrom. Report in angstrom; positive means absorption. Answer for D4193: 0.7 angstrom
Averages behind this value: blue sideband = 9.48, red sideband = 11.7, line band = 10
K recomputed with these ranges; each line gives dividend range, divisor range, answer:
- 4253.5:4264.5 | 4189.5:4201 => 1.14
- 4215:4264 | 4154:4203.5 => 1.17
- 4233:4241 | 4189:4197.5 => 1.13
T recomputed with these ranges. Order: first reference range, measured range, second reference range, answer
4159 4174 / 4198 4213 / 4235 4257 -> 0.05 mag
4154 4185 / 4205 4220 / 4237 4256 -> -0.01 mag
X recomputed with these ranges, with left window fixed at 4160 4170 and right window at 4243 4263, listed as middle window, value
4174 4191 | 1.29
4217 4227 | 0.33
